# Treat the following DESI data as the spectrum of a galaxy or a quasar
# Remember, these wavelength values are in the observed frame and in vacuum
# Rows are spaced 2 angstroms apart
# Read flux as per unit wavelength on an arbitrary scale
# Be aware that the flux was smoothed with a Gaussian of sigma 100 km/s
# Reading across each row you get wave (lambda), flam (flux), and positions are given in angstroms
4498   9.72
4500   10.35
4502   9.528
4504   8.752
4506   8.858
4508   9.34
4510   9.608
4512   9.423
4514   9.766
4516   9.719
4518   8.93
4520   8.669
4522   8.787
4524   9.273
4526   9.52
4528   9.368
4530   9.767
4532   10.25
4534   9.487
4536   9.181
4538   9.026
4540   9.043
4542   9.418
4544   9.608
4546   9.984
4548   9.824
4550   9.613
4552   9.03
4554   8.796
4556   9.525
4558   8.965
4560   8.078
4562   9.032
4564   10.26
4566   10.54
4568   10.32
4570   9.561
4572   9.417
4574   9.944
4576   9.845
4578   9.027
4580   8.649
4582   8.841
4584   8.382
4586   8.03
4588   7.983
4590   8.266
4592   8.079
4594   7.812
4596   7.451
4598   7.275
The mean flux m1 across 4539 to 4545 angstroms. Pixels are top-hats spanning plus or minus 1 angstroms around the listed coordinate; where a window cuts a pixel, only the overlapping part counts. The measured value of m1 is 9.36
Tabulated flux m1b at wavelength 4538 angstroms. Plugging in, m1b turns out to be 9.026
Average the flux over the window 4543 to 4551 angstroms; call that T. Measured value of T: 9.76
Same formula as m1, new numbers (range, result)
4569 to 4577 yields 9.69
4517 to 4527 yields 9.04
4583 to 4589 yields 8.13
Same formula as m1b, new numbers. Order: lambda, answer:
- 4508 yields 9.34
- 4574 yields 9.944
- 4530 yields 9.767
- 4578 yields 9.027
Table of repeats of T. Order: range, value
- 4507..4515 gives 9.53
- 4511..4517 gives 9.64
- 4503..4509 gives 8.98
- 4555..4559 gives 9.25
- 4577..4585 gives 8.72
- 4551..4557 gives 9.12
